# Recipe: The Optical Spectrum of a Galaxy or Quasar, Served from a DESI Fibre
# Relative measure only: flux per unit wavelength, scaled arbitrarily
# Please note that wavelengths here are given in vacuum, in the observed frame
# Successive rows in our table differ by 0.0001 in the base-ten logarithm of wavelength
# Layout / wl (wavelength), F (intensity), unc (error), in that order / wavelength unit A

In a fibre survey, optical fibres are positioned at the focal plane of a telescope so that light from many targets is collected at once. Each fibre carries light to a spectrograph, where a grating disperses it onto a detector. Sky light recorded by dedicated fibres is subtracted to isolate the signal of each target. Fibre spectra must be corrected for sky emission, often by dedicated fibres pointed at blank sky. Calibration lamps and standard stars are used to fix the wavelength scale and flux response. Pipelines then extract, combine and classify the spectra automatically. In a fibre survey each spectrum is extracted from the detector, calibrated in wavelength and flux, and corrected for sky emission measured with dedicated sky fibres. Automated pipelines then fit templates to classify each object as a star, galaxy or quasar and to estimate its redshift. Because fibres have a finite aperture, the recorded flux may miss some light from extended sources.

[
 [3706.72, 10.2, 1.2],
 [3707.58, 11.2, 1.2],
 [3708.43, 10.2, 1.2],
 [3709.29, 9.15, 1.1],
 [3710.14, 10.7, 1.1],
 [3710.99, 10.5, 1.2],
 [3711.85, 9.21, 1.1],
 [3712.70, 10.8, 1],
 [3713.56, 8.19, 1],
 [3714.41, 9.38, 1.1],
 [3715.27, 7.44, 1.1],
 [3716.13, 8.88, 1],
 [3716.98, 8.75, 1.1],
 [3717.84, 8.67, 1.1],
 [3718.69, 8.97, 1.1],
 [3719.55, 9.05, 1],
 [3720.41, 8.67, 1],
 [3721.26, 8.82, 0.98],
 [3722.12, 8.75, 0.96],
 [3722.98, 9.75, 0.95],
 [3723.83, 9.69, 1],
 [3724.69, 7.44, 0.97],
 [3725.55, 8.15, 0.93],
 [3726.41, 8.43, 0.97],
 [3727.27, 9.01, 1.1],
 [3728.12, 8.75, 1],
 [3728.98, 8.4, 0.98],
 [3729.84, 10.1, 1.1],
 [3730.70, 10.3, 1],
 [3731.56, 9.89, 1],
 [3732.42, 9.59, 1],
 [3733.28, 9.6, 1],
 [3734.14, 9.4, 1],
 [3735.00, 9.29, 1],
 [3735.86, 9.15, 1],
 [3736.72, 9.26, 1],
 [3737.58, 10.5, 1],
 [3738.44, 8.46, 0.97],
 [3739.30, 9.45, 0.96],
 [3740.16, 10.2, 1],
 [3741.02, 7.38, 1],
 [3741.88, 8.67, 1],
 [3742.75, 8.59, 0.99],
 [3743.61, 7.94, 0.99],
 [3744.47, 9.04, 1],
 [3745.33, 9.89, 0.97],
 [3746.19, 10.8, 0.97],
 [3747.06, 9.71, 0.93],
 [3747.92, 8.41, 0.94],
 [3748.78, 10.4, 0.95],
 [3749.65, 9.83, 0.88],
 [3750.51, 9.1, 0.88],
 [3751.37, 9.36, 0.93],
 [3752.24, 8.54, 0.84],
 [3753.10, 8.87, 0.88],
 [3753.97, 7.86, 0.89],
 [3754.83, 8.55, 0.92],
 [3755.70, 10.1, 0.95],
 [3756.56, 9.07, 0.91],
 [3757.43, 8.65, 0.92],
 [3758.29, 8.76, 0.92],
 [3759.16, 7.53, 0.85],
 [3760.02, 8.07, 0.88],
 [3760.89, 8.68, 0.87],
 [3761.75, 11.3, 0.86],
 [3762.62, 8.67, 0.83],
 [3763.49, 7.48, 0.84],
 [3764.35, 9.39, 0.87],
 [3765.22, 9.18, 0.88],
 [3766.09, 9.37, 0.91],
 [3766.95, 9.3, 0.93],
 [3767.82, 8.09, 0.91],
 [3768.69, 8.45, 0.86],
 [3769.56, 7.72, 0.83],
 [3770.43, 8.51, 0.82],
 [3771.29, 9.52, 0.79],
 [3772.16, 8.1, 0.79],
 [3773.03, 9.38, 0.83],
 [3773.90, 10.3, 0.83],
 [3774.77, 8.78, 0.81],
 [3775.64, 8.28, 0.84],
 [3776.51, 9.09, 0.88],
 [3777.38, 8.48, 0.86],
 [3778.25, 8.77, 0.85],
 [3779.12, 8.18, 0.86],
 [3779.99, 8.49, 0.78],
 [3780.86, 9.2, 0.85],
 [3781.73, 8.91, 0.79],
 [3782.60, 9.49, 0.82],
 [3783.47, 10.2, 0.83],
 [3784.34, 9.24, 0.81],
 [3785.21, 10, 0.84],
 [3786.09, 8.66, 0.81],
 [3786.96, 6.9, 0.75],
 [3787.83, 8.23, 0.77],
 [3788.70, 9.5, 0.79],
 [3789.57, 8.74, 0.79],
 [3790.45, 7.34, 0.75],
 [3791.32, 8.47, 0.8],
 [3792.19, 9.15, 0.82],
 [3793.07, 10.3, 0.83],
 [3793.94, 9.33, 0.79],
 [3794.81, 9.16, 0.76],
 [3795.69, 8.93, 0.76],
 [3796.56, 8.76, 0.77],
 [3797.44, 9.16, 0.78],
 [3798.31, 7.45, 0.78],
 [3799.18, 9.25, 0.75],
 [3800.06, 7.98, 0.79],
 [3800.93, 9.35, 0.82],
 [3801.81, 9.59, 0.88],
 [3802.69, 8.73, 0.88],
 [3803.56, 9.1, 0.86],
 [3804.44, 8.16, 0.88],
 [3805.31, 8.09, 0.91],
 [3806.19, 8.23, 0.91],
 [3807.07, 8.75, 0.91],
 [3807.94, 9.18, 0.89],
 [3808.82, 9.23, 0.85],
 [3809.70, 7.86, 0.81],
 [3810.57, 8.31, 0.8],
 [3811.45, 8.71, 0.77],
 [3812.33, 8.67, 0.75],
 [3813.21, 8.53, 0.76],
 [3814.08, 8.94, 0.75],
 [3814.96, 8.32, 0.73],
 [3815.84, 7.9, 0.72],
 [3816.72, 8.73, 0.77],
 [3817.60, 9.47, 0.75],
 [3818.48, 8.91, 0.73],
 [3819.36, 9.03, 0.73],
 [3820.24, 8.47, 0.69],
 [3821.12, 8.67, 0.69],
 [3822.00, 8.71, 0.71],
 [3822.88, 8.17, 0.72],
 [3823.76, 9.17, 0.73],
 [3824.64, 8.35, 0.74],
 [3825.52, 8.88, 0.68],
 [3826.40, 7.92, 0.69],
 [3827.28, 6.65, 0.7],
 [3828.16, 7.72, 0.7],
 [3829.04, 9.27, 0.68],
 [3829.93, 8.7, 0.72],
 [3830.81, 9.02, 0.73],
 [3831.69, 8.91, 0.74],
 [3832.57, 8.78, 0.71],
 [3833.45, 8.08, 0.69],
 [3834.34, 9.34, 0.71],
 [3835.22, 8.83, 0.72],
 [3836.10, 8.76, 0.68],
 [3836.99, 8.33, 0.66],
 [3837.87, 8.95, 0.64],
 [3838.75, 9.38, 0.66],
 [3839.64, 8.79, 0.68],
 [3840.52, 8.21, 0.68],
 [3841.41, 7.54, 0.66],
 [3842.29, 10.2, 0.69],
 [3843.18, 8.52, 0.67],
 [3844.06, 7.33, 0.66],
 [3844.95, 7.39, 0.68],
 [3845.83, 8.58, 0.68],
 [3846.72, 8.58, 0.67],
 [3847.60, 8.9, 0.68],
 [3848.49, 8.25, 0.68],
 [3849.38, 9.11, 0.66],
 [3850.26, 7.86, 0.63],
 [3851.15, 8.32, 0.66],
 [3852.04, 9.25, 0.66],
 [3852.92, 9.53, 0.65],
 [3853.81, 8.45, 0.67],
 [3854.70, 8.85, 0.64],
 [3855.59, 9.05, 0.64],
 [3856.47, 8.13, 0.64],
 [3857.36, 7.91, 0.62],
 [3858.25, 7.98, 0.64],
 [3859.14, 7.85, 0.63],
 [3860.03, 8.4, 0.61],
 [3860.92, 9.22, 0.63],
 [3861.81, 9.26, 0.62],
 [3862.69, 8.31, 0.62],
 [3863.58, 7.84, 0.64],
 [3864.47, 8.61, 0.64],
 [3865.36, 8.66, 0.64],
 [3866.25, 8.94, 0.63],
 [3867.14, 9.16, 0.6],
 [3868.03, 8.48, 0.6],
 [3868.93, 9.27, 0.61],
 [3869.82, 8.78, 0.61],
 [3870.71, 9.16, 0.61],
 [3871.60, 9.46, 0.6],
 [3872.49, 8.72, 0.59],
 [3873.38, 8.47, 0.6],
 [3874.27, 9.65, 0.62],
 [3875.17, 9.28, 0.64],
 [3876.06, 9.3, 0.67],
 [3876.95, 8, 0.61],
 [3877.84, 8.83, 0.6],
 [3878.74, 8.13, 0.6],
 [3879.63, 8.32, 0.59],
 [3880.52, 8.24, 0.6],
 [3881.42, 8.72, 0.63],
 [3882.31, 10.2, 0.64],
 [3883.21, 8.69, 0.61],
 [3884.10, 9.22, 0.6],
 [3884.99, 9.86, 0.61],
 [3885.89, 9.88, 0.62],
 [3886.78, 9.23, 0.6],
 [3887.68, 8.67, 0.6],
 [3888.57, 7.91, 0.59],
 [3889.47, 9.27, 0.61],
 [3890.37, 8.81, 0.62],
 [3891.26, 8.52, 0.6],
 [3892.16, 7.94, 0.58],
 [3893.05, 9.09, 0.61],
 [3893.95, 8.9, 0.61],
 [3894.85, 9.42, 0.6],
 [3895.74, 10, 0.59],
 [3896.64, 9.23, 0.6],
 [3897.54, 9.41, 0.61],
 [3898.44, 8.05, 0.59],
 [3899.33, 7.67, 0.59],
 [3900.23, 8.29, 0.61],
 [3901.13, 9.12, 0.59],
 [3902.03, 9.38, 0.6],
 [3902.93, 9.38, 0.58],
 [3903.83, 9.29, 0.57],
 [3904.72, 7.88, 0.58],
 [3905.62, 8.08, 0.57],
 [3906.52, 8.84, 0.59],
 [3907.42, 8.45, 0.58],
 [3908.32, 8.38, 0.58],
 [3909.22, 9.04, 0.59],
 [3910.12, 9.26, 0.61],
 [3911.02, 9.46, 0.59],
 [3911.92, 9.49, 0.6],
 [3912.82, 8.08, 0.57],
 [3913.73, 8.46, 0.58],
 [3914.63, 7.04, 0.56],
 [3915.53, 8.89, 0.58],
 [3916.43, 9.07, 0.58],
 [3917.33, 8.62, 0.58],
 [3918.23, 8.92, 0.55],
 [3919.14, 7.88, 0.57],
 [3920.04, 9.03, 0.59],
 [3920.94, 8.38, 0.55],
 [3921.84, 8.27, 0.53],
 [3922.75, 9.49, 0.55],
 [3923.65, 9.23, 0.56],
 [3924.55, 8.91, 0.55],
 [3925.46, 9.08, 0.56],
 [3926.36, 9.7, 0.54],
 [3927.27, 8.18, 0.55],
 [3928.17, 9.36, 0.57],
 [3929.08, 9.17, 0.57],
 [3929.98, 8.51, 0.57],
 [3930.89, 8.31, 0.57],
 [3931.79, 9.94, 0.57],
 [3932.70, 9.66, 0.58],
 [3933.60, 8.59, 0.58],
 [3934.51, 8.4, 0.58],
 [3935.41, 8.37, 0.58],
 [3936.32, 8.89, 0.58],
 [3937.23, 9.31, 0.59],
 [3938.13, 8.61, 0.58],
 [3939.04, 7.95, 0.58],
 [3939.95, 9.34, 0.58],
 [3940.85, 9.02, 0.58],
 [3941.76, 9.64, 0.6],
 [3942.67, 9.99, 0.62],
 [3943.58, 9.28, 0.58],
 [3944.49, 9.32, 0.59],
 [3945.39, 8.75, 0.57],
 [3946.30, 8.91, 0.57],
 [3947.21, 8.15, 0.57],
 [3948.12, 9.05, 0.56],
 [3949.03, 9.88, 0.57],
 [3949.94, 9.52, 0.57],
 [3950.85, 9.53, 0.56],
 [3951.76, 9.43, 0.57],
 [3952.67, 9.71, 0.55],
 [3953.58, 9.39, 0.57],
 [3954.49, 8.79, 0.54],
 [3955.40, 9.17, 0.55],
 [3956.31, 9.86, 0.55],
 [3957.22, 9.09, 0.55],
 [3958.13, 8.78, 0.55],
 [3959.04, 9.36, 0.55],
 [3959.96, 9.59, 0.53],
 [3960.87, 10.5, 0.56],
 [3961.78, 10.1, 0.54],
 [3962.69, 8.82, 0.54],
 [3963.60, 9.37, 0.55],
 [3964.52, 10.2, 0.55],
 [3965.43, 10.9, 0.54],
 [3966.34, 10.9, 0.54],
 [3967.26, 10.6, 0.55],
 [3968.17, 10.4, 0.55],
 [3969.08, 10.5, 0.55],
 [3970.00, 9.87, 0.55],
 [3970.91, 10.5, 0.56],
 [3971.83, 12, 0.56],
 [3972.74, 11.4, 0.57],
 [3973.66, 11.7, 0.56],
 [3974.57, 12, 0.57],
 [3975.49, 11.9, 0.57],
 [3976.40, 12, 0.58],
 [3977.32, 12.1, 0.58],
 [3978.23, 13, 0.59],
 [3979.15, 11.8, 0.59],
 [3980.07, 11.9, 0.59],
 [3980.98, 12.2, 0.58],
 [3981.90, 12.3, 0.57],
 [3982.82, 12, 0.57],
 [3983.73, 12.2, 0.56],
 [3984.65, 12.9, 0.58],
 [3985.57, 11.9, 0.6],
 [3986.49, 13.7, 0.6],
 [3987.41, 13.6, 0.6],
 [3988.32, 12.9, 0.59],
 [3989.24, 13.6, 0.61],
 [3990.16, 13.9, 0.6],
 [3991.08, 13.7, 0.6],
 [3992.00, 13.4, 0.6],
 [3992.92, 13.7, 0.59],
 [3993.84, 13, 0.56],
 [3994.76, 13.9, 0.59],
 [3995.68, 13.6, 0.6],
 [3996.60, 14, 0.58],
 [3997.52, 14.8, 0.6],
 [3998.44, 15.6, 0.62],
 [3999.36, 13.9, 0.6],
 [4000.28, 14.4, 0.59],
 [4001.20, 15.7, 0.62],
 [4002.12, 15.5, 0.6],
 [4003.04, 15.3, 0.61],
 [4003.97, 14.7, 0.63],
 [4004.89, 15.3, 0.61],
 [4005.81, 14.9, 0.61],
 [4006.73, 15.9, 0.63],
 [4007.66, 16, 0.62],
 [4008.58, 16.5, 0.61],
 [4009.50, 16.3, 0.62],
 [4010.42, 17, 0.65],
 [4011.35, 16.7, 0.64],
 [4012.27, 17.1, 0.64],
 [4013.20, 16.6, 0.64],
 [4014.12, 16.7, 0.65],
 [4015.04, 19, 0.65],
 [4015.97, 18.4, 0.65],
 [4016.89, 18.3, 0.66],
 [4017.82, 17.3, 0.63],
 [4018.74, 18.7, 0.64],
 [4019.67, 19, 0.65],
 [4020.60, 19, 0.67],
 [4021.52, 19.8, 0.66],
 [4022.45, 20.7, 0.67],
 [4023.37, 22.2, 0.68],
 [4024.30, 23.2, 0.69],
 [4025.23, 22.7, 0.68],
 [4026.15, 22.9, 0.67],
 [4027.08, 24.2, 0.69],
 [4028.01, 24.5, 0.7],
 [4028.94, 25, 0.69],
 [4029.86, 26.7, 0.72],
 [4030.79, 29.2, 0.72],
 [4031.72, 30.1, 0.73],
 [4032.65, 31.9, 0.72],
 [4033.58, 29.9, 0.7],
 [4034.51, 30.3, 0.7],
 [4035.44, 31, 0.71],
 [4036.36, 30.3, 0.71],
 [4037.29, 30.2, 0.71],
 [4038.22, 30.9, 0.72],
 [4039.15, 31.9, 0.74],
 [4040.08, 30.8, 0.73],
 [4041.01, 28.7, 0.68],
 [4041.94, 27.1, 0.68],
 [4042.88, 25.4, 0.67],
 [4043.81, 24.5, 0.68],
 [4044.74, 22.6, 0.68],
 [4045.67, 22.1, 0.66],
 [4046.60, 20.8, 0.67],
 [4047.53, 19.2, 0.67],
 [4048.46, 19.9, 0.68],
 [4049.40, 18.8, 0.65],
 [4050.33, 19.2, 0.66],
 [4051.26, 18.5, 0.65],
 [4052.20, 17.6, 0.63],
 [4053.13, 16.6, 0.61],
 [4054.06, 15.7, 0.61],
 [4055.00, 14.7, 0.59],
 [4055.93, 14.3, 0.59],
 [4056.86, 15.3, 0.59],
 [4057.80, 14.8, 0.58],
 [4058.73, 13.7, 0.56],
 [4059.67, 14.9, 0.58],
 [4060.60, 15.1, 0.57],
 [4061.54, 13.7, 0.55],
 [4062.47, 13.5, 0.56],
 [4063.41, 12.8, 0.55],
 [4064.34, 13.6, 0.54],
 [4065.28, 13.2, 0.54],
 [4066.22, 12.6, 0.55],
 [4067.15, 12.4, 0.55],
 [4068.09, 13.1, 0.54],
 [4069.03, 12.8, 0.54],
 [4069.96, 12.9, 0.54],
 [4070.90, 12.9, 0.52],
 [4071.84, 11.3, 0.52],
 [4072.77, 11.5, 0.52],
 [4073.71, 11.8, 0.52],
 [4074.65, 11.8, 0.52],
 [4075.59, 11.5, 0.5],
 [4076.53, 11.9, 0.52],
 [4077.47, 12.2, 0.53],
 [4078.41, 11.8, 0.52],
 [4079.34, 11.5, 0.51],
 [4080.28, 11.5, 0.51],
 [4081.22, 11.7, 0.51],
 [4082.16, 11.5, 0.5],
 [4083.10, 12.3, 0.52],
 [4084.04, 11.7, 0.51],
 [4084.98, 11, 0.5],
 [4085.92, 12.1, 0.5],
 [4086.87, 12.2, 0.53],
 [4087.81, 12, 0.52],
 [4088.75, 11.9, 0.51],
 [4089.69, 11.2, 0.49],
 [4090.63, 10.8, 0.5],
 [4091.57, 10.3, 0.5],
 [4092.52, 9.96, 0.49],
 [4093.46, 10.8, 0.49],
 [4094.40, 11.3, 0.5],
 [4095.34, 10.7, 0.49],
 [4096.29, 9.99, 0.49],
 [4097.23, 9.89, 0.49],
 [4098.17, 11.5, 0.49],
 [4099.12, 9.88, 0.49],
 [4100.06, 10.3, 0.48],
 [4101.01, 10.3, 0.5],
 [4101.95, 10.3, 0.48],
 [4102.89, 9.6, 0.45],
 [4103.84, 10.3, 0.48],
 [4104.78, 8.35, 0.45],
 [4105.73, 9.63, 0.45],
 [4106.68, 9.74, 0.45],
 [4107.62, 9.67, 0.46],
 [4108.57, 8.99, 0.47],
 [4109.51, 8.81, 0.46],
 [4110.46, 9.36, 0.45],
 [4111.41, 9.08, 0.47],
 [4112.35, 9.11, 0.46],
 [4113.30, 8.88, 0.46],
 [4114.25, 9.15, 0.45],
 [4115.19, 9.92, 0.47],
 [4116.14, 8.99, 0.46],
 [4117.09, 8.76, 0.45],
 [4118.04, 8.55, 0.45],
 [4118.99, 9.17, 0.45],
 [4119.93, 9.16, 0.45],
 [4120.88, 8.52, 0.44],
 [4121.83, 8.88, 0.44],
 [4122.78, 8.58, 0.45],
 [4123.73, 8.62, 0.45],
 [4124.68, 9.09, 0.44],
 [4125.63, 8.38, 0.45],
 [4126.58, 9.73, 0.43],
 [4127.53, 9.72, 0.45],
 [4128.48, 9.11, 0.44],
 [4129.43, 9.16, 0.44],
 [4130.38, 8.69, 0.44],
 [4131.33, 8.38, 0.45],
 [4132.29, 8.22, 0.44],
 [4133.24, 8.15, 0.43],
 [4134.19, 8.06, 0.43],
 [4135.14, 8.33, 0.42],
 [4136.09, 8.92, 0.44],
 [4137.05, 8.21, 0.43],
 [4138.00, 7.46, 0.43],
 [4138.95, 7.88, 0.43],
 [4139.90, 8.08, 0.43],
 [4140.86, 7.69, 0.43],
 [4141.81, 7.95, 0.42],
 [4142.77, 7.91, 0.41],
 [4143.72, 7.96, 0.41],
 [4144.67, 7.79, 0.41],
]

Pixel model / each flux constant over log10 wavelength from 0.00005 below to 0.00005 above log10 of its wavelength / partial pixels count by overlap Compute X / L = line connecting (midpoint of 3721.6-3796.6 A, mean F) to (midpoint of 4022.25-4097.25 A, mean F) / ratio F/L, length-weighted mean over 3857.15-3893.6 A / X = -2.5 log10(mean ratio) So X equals 0.37 mag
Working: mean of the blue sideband 9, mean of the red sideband 17.7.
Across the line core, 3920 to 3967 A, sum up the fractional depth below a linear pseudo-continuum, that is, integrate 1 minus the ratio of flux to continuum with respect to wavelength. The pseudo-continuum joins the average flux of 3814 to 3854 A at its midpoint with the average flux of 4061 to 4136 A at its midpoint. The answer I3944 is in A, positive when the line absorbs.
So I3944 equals 0.7 A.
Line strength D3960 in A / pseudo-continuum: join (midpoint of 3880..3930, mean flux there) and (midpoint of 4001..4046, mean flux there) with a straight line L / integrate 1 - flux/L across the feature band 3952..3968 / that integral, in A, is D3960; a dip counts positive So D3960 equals 5.7 A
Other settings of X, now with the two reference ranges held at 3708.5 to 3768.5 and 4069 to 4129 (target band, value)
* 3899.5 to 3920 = 0.12 mag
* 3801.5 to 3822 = 0.08 mag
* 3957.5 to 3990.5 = -0.15 mag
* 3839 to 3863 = 0.12 mag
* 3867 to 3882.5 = 0.08 mag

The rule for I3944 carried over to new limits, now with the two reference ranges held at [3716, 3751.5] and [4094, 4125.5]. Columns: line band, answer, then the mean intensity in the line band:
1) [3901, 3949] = 2.29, 8.87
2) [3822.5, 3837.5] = 1.16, 8.53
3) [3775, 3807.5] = 1.43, 8.8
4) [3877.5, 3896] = 0.70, 8.94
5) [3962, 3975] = -1.79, 10.6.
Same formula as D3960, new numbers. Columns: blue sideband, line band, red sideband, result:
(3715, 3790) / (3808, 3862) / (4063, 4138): 4.2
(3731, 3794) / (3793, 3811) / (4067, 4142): 0.7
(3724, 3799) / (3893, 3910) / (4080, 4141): 0.8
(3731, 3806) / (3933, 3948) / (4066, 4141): 1.0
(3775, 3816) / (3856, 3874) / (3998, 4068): 5.1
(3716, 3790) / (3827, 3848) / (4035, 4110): 4.0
